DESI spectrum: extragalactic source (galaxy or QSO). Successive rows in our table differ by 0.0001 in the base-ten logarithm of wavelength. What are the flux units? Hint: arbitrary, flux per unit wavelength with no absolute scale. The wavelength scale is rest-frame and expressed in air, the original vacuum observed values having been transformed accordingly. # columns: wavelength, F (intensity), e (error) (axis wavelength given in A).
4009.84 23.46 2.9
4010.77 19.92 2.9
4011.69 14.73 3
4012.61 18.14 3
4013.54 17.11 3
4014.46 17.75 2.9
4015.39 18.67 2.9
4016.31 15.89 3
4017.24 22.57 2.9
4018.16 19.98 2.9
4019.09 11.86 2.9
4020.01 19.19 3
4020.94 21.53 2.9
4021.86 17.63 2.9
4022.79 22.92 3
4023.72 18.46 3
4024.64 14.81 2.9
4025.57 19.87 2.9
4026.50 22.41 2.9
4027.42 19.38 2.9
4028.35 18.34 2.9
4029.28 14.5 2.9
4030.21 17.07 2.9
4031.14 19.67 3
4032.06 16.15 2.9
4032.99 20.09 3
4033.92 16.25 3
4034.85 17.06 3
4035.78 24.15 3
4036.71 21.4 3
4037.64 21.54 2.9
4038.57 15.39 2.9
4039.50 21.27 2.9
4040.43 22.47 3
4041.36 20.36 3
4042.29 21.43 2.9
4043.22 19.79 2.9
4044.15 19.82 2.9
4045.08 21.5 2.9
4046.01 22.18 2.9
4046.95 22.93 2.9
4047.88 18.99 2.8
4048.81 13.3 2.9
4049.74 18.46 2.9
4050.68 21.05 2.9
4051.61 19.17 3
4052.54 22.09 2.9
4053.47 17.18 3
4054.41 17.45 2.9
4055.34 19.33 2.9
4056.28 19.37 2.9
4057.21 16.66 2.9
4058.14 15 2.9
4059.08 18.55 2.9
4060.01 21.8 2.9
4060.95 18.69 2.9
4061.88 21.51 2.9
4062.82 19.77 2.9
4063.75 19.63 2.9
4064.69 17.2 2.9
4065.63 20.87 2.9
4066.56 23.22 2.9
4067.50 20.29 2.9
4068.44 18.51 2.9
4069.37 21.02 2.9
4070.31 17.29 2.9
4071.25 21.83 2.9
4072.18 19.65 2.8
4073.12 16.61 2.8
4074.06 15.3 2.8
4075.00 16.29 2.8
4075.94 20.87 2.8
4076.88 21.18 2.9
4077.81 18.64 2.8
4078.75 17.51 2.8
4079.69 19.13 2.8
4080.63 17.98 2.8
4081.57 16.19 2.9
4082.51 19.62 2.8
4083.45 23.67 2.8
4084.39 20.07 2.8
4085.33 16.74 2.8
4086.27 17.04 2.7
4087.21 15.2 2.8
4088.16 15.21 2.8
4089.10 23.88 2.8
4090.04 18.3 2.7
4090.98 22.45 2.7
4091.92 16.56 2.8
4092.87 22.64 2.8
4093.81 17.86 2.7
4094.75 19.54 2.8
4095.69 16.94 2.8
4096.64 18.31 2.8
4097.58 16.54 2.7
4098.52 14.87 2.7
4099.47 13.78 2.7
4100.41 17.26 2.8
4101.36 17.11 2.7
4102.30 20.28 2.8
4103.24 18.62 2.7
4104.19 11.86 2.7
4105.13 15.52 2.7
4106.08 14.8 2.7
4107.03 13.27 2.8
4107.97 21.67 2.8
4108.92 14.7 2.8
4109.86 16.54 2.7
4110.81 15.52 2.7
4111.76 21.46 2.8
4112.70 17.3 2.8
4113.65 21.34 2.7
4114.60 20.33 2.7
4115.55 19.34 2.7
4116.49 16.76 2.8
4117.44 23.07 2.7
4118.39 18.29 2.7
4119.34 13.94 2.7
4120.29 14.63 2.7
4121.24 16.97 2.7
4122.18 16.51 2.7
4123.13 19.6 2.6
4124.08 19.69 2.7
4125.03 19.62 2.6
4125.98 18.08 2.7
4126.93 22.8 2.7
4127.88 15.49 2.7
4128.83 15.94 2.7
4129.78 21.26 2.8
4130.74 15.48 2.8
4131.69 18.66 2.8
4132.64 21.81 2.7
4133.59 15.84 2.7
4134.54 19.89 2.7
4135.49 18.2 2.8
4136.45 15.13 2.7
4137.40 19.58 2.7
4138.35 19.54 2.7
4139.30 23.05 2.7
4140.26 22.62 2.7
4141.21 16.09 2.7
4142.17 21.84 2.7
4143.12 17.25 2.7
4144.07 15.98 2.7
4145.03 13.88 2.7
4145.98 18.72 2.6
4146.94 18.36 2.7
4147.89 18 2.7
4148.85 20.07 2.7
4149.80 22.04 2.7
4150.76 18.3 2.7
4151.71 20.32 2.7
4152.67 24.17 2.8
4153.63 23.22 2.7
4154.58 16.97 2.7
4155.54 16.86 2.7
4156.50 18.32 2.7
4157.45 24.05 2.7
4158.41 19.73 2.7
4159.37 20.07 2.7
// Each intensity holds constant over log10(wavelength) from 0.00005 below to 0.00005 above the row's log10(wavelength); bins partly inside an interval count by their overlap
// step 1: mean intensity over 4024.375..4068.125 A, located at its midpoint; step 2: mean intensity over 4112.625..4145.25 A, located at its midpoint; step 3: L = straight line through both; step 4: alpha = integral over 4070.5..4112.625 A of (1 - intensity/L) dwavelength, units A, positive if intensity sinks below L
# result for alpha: 2.2 A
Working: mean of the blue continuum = 19.4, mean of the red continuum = 18.5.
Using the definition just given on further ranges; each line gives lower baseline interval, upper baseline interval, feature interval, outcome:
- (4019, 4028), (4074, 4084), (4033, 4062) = -0.79 A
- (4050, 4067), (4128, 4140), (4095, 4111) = 2.16 A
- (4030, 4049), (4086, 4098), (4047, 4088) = 0.57 A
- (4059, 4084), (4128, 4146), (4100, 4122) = 1.61 A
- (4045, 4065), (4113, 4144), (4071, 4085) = 0.06 A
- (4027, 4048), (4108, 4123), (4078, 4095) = -0.26 A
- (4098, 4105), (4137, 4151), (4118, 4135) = -0.13 A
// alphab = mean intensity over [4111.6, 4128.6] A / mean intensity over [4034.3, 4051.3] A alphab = 0.92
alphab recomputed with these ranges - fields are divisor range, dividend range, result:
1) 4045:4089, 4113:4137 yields 0.97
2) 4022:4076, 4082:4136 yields 0.94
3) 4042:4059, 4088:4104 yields 0.95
